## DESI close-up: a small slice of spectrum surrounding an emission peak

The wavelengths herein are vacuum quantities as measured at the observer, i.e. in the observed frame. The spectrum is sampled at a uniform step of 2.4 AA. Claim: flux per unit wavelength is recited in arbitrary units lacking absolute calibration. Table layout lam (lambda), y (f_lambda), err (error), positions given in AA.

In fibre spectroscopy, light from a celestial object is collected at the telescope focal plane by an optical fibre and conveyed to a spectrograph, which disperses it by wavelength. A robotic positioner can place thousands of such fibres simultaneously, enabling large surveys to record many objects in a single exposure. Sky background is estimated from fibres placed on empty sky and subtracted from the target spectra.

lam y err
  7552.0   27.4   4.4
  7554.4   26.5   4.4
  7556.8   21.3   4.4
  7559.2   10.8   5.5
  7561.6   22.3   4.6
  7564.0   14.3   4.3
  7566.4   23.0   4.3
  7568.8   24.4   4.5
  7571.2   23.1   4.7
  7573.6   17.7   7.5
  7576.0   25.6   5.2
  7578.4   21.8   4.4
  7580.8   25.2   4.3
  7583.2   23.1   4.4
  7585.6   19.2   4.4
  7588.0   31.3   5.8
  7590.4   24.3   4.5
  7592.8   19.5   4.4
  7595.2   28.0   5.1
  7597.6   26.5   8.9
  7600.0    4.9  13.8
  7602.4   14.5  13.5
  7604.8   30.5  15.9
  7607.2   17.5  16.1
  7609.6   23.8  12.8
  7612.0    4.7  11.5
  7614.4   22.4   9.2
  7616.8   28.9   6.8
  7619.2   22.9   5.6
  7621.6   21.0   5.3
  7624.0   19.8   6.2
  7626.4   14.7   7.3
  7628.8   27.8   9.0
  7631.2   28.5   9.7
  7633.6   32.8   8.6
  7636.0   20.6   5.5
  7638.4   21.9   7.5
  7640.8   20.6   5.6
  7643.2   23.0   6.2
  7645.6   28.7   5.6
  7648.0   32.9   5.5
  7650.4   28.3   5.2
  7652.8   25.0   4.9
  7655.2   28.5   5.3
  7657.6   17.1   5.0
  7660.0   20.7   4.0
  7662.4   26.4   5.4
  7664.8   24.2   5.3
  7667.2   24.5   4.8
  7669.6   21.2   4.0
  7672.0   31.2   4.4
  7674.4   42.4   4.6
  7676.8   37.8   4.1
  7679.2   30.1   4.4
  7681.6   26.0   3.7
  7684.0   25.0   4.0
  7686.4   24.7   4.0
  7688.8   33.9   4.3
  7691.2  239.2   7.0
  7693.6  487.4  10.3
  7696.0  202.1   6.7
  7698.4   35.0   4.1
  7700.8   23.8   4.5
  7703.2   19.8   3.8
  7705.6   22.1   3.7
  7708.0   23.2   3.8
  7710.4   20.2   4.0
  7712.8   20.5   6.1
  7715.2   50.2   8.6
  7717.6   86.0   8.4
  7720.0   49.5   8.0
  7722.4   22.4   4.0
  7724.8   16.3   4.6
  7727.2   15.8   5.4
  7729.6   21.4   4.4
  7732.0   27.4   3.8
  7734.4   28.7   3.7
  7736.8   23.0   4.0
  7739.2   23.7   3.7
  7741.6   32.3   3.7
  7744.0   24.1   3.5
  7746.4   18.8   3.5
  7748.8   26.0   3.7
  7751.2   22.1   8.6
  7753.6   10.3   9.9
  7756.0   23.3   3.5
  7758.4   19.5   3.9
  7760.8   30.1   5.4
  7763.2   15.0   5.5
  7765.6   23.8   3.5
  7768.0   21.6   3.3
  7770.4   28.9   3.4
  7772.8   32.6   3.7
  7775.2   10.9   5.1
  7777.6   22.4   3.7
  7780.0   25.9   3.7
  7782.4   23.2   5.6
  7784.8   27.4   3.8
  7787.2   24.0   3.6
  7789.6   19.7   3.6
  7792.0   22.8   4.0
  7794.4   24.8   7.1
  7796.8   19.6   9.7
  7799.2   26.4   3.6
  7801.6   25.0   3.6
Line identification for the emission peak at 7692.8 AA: H-alpha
